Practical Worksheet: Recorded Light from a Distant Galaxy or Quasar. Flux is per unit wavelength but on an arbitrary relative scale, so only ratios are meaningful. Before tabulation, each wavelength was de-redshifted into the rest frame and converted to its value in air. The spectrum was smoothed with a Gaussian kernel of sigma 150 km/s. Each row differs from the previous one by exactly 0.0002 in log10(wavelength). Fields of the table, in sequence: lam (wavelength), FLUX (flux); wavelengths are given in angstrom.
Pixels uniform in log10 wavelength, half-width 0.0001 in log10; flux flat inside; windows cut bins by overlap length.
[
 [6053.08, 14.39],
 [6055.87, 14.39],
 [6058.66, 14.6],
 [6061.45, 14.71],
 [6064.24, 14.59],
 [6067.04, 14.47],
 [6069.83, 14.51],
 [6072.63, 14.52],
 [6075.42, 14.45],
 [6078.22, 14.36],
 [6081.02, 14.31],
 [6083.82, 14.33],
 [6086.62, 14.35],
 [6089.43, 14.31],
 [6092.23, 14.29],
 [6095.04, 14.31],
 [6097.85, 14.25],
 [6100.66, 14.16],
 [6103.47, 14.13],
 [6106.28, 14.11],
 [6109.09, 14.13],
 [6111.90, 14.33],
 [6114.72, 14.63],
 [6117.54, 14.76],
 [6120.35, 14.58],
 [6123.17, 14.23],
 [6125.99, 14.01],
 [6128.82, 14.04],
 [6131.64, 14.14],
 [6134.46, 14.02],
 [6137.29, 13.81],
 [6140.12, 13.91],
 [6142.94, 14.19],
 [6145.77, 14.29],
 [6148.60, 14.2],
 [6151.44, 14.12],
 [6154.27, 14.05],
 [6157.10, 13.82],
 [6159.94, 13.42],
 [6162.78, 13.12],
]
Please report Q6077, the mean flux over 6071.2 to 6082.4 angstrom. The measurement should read 14.4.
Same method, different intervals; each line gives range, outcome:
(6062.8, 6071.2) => 14.5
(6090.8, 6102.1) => 14.2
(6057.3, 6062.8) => 14.7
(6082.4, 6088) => 14.3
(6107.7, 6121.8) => 14.5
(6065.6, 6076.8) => 14.5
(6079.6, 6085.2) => 14.3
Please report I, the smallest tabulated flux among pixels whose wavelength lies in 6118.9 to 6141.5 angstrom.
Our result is 13.81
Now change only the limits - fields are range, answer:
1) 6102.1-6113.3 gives 14.11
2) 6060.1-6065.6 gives 14.59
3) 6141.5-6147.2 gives 14.19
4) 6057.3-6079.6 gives 14.36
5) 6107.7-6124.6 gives 14.13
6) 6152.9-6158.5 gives 13.82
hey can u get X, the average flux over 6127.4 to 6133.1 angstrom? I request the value 14.1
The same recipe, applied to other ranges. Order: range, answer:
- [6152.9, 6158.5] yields 13.9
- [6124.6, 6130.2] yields 14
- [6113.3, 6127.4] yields 14.4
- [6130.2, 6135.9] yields 14.1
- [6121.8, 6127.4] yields 14.1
